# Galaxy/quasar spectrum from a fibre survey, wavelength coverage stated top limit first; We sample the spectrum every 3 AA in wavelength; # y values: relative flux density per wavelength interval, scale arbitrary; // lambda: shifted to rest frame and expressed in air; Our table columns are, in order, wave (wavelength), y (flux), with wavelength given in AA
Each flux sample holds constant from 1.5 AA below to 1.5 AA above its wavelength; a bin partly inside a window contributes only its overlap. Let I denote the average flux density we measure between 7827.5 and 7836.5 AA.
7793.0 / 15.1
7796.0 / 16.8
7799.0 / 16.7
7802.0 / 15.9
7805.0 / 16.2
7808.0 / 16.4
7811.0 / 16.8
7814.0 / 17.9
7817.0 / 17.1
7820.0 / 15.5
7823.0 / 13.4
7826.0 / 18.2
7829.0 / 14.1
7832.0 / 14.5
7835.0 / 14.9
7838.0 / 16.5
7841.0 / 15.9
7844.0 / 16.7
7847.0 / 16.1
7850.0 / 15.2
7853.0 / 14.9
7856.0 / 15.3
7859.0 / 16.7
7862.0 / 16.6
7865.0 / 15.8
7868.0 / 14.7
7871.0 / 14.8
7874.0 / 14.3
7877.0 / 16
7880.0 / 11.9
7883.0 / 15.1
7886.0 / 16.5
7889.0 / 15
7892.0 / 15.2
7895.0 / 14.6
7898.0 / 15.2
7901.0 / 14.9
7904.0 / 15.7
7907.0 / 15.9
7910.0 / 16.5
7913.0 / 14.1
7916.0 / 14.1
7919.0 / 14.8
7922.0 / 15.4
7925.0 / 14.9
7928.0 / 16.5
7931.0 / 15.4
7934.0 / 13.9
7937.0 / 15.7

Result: 14.5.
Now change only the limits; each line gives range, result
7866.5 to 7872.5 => 14.8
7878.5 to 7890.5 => 14.6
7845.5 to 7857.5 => 15.4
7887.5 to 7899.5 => 15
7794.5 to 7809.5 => 16.4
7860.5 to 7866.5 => 16.2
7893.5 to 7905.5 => 15.1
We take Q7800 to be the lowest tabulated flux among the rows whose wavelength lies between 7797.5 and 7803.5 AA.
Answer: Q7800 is 15.9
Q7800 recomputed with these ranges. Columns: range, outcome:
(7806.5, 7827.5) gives 13.4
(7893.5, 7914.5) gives 14.1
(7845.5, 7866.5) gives 14.9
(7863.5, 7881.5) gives 11.9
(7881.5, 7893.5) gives 15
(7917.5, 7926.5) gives 14.8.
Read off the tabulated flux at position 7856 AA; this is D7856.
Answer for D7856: 15.3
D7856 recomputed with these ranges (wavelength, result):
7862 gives 16.6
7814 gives 17.9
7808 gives 16.4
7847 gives 16.1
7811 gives 16.8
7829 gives 14.1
